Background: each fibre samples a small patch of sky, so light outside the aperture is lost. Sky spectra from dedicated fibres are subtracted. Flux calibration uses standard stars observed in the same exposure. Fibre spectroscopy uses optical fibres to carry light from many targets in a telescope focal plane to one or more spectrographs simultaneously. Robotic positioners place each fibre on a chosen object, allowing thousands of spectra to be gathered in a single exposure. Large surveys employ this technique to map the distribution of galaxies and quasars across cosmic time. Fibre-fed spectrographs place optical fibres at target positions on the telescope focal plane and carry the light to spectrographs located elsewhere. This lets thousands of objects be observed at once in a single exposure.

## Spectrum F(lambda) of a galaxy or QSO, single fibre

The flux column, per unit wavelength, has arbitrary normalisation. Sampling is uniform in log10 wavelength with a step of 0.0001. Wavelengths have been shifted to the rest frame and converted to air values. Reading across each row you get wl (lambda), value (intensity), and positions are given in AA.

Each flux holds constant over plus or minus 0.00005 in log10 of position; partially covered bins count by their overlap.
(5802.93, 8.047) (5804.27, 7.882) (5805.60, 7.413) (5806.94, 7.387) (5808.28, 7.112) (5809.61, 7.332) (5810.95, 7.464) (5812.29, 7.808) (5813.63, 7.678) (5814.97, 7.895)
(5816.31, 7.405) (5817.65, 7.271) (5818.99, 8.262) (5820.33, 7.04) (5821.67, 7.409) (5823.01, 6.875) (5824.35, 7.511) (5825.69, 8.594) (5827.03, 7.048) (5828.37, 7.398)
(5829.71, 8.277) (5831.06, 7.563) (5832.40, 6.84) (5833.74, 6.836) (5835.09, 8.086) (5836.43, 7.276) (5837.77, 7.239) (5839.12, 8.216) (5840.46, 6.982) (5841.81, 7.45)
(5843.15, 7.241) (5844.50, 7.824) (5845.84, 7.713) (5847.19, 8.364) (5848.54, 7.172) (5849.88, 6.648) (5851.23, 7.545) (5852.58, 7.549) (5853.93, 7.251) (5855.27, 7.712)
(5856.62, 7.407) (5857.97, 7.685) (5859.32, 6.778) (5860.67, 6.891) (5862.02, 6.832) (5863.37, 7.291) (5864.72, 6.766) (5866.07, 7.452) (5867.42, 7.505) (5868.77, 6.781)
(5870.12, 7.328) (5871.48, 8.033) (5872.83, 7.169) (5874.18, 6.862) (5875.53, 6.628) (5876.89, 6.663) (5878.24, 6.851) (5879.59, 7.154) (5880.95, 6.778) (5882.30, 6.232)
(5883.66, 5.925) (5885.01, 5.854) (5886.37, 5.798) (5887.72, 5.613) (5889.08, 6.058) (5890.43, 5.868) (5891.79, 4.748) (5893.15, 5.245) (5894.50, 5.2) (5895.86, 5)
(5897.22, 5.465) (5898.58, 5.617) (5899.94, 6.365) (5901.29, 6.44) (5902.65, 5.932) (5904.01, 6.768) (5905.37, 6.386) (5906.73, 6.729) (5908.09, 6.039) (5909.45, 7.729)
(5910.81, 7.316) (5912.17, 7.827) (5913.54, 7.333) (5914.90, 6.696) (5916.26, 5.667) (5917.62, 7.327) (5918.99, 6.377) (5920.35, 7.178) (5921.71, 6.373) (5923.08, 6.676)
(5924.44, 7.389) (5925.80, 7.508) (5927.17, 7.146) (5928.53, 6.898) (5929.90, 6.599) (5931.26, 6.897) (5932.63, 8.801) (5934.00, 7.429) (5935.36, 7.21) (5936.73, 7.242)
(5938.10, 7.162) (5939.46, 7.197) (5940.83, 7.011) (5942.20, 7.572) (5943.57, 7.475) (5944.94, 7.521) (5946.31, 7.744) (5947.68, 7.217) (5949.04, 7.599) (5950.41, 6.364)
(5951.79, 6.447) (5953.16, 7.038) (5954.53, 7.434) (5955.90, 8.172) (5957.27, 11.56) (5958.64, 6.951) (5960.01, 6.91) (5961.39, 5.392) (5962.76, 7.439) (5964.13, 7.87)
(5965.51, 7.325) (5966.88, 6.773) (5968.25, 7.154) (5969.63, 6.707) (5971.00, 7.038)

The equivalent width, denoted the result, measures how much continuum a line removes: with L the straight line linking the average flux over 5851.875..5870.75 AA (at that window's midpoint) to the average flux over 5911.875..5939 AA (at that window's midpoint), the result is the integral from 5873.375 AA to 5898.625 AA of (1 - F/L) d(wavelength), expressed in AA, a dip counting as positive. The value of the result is 4.16 AA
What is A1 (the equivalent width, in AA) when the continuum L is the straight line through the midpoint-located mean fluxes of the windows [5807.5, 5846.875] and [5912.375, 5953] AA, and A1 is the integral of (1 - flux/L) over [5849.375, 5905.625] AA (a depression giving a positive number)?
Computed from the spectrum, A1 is 5.8 AA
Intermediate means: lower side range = 7.51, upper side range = 7.11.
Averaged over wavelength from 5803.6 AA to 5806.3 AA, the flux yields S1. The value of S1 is 7.65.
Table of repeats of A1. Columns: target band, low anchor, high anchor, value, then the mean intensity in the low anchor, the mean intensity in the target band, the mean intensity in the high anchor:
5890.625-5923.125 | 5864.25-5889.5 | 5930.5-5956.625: 3.1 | 6.71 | 6.34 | 7.35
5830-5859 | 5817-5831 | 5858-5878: -0.5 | 7.57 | 7.46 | 7.08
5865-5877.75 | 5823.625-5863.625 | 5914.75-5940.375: 0.3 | 7.44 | 7.14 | 7.05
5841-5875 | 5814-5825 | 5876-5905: -3.4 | 7.46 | 7.33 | 5.99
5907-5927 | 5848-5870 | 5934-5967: 1.0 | 7.21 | 6.96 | 7.37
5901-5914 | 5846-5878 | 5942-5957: 0.9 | 7.23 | 6.85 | 7.43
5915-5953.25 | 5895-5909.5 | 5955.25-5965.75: -0.6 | 6.15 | 7.1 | 7.71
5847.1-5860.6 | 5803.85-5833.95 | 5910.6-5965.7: 0.1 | 7.5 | 7.35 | 7.25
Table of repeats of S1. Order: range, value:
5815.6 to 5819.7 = 7.64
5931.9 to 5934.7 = 8.08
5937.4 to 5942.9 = 7.23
